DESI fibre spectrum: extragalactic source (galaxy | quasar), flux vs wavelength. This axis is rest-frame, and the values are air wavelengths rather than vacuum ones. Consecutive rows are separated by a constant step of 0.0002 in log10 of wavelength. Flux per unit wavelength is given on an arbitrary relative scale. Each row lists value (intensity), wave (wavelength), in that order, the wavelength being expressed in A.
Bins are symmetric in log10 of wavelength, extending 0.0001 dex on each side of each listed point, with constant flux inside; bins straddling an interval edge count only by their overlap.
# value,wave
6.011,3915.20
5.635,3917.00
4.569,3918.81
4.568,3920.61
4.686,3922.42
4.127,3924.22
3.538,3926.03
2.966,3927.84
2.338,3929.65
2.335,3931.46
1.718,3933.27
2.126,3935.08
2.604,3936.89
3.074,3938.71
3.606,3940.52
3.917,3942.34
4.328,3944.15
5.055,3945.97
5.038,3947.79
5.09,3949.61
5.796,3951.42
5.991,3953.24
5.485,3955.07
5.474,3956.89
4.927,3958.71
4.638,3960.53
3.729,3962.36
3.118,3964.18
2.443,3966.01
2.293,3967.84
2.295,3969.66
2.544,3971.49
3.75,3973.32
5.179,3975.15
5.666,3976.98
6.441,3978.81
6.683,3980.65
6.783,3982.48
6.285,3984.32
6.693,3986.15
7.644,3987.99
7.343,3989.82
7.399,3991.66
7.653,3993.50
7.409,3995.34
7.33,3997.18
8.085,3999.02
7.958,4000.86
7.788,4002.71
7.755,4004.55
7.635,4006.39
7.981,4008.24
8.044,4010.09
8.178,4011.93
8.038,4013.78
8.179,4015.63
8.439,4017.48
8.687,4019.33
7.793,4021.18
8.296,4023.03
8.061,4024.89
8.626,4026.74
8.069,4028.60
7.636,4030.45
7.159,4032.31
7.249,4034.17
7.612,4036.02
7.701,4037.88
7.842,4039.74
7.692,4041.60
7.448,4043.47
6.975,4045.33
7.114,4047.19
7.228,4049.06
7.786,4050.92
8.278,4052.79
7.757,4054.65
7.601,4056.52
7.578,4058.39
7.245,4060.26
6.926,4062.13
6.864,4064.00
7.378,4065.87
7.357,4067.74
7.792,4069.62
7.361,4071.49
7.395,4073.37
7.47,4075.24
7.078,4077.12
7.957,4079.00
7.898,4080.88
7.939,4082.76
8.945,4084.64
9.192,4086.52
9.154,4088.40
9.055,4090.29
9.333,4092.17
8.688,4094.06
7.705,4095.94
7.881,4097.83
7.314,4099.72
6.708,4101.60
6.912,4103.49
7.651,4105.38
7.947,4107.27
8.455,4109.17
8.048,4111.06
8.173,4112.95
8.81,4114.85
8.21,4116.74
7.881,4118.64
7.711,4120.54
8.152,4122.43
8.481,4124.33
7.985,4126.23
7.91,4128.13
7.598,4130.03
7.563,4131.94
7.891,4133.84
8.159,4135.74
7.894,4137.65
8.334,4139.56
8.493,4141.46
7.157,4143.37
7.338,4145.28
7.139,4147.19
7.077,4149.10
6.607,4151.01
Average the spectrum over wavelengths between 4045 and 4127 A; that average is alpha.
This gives 7.86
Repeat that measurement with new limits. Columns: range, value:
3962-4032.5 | 6.72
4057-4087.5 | 7.65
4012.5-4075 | 7.67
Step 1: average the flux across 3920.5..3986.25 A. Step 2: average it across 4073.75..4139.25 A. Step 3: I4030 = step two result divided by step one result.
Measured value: 1.9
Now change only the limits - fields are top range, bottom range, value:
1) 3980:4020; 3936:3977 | 1.84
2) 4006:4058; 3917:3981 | 1.93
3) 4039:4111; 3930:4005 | 1.51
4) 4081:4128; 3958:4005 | 1.42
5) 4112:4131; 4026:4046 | 1.06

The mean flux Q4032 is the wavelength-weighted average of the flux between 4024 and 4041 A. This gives 7.77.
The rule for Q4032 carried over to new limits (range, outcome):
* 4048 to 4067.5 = 7.46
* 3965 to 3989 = 4.98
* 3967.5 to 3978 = 3.73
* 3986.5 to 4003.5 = 7.59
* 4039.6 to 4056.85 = 7.56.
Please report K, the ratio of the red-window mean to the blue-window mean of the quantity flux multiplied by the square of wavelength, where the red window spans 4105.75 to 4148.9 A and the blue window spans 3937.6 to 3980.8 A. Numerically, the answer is 2.0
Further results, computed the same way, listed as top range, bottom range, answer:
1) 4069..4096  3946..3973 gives 2.07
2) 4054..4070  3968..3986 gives 1.53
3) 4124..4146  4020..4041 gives 1.06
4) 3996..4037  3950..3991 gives 1.60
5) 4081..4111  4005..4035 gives 1.06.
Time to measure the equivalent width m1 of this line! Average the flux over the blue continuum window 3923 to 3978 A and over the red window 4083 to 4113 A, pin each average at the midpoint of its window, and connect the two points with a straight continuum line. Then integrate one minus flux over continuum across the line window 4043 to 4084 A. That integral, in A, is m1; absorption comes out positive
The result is -1.8 A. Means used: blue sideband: 3.85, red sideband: 8.19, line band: 7.49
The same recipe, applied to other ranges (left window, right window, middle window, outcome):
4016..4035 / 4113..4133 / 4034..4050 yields 1.1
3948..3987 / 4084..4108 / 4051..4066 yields -0.6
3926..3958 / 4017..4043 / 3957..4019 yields -1.5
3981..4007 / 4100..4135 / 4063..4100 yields -1.2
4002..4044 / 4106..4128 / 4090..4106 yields 0.4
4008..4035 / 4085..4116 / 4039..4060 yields 1.4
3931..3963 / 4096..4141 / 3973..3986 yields -2.8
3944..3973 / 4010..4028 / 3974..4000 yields -3.1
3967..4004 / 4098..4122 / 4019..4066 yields -4.7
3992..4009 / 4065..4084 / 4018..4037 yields -0.6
